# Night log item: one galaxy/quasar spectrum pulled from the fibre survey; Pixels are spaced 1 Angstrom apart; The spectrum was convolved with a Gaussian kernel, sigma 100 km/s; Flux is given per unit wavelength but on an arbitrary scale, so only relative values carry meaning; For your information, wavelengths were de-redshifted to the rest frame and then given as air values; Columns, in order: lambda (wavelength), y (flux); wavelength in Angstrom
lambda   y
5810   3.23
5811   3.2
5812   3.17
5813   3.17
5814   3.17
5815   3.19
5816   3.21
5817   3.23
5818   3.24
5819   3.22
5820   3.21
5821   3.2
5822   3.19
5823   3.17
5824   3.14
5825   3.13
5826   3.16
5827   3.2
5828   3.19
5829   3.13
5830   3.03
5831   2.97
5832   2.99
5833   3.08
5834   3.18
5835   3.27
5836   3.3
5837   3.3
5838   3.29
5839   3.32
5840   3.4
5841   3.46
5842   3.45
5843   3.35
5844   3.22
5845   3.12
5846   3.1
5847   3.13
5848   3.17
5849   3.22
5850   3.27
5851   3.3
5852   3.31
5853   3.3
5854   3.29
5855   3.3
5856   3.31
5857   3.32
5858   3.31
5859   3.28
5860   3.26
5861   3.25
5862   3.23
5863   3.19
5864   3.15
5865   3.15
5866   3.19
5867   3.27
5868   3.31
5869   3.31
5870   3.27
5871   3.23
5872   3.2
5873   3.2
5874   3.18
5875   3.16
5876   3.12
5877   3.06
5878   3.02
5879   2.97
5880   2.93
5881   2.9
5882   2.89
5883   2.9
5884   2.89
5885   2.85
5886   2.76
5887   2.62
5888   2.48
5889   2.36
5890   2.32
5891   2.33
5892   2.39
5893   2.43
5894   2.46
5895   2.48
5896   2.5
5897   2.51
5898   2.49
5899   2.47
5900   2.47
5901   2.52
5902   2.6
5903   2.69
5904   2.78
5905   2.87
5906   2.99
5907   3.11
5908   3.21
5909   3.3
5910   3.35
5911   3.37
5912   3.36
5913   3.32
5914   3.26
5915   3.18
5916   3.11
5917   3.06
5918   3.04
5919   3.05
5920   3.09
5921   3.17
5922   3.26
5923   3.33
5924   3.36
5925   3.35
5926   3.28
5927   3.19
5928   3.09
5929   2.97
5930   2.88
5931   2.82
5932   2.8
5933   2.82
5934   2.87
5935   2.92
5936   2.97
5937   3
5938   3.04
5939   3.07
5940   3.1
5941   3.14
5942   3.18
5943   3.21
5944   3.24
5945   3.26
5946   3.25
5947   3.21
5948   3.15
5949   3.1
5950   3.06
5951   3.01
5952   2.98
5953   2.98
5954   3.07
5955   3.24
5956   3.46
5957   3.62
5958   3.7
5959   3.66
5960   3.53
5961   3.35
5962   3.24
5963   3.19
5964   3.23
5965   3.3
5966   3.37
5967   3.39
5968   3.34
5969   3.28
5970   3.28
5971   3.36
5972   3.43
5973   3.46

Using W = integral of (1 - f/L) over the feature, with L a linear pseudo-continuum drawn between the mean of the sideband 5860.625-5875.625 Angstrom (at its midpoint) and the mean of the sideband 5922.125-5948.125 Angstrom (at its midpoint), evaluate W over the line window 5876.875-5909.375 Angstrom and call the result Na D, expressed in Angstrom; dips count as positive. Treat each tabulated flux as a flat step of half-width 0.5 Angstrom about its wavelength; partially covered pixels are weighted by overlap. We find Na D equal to 4.77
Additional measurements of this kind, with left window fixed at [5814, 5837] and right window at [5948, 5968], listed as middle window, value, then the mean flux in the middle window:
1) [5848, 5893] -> 2.2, 3.05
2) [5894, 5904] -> 2.2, 2.54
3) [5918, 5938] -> 1.2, 3.06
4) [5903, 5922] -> 0.6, 3.14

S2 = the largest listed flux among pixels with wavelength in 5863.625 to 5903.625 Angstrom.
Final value 3.31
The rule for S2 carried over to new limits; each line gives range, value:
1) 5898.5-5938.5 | 3.37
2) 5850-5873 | 3.32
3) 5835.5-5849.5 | 3.46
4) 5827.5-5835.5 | 3.27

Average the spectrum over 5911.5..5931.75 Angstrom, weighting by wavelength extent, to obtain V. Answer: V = 3.15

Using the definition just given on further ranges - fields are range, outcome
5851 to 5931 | 3.01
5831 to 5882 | 3.21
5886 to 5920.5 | 2.81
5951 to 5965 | 3.31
